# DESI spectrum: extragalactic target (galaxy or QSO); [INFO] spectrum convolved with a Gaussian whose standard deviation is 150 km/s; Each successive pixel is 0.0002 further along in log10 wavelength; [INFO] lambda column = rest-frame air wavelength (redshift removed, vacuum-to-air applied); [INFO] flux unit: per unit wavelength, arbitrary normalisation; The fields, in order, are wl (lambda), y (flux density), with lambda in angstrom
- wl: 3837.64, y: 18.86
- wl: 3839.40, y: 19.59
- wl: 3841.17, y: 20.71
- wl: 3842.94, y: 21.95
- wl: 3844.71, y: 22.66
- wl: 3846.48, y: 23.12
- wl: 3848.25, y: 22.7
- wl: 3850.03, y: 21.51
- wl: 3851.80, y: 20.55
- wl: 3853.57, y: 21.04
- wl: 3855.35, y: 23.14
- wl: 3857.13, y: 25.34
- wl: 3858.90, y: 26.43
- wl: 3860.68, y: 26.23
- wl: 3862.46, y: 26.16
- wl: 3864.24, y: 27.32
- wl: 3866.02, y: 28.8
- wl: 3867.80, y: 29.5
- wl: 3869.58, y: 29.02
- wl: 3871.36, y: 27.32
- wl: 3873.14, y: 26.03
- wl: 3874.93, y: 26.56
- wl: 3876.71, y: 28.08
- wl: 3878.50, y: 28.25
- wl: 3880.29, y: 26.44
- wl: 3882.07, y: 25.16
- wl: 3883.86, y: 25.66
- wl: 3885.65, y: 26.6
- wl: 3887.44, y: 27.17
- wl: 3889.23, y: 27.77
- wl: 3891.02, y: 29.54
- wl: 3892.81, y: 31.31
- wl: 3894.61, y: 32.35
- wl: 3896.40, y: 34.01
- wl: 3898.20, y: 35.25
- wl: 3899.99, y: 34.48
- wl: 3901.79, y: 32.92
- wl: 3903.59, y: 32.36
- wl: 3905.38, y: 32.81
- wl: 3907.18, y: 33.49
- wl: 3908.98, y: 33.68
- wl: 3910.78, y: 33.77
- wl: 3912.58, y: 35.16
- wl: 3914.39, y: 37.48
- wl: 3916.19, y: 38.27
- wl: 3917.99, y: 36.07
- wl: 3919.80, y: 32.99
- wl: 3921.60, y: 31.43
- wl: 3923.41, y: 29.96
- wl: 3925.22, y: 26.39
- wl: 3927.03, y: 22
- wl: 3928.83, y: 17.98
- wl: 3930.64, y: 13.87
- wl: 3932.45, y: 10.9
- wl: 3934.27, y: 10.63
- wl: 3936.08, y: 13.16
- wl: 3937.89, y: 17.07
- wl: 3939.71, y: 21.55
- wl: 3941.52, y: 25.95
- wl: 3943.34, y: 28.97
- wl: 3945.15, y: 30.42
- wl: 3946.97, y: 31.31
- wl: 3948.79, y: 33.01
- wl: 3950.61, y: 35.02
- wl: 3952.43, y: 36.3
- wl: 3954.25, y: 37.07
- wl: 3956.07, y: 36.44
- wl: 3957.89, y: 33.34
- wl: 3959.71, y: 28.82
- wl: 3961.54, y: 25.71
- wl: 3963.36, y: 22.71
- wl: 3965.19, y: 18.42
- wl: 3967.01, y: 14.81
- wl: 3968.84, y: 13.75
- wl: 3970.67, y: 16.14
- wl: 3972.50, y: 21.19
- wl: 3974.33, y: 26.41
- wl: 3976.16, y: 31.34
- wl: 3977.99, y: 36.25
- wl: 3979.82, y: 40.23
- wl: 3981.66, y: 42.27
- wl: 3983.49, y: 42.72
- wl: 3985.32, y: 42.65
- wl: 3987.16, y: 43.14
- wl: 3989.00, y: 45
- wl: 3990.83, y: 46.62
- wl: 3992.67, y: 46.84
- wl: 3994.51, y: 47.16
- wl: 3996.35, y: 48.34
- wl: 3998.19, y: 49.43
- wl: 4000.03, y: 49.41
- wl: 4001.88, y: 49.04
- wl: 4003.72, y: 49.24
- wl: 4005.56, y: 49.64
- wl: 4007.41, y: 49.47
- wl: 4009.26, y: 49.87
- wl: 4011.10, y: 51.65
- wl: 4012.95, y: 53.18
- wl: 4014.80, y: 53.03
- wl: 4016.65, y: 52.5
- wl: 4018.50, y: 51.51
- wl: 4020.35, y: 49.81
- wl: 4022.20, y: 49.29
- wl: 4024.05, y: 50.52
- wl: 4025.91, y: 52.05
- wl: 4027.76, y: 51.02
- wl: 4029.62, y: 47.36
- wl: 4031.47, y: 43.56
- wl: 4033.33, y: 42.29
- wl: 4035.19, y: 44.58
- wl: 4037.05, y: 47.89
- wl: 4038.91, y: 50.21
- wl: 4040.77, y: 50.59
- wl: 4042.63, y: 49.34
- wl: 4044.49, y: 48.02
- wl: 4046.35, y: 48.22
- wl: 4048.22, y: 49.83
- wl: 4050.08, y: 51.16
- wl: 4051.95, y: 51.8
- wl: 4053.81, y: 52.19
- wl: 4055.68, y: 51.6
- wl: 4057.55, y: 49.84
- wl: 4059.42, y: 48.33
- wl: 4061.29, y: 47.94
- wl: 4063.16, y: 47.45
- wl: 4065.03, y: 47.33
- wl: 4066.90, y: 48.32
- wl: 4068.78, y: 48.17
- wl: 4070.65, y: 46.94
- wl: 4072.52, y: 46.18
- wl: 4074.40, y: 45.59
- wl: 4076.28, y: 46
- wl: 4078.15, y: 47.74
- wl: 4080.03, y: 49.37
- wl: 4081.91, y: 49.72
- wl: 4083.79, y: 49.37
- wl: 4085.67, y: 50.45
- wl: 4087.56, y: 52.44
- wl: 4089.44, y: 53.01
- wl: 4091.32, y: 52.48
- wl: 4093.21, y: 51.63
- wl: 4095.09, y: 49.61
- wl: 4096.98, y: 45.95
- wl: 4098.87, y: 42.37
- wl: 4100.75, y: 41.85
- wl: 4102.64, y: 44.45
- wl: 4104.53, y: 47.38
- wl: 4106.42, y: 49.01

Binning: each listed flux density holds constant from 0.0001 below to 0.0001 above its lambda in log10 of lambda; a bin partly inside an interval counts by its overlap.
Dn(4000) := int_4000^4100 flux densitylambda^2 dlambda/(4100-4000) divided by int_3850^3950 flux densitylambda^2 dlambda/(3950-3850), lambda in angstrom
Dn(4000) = 1.9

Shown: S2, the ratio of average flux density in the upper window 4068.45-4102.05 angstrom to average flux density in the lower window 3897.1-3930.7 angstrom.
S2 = 1.5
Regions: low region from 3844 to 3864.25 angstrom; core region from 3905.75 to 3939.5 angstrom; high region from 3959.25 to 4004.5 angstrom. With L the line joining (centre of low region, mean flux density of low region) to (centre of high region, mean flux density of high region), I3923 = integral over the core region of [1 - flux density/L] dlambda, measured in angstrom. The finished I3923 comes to 4.1 angstrom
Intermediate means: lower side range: 23.7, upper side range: 36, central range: 26.3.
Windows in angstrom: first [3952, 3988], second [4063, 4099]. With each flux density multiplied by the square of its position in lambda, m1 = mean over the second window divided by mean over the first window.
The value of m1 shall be 1.69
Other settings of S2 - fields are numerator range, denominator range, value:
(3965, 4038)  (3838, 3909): 1.58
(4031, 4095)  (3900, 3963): 1.70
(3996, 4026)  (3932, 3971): 2.03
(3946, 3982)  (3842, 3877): 1.15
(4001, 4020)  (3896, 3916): 1.48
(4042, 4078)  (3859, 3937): 1.72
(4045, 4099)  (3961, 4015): 1.25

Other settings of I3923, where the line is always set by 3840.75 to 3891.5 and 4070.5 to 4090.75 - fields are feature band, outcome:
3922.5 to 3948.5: 9.0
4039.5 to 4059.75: -2.0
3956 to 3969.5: 4.6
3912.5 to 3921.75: -1.3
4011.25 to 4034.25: -3.9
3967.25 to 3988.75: 3.3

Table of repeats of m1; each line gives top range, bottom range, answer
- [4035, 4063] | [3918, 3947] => 2.29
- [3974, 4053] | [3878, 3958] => 1.71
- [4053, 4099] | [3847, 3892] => 2.08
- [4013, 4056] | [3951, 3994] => 1.56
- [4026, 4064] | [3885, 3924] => 1.60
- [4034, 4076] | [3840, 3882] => 2.13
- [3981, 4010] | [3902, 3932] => 1.62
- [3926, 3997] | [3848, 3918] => 1.06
